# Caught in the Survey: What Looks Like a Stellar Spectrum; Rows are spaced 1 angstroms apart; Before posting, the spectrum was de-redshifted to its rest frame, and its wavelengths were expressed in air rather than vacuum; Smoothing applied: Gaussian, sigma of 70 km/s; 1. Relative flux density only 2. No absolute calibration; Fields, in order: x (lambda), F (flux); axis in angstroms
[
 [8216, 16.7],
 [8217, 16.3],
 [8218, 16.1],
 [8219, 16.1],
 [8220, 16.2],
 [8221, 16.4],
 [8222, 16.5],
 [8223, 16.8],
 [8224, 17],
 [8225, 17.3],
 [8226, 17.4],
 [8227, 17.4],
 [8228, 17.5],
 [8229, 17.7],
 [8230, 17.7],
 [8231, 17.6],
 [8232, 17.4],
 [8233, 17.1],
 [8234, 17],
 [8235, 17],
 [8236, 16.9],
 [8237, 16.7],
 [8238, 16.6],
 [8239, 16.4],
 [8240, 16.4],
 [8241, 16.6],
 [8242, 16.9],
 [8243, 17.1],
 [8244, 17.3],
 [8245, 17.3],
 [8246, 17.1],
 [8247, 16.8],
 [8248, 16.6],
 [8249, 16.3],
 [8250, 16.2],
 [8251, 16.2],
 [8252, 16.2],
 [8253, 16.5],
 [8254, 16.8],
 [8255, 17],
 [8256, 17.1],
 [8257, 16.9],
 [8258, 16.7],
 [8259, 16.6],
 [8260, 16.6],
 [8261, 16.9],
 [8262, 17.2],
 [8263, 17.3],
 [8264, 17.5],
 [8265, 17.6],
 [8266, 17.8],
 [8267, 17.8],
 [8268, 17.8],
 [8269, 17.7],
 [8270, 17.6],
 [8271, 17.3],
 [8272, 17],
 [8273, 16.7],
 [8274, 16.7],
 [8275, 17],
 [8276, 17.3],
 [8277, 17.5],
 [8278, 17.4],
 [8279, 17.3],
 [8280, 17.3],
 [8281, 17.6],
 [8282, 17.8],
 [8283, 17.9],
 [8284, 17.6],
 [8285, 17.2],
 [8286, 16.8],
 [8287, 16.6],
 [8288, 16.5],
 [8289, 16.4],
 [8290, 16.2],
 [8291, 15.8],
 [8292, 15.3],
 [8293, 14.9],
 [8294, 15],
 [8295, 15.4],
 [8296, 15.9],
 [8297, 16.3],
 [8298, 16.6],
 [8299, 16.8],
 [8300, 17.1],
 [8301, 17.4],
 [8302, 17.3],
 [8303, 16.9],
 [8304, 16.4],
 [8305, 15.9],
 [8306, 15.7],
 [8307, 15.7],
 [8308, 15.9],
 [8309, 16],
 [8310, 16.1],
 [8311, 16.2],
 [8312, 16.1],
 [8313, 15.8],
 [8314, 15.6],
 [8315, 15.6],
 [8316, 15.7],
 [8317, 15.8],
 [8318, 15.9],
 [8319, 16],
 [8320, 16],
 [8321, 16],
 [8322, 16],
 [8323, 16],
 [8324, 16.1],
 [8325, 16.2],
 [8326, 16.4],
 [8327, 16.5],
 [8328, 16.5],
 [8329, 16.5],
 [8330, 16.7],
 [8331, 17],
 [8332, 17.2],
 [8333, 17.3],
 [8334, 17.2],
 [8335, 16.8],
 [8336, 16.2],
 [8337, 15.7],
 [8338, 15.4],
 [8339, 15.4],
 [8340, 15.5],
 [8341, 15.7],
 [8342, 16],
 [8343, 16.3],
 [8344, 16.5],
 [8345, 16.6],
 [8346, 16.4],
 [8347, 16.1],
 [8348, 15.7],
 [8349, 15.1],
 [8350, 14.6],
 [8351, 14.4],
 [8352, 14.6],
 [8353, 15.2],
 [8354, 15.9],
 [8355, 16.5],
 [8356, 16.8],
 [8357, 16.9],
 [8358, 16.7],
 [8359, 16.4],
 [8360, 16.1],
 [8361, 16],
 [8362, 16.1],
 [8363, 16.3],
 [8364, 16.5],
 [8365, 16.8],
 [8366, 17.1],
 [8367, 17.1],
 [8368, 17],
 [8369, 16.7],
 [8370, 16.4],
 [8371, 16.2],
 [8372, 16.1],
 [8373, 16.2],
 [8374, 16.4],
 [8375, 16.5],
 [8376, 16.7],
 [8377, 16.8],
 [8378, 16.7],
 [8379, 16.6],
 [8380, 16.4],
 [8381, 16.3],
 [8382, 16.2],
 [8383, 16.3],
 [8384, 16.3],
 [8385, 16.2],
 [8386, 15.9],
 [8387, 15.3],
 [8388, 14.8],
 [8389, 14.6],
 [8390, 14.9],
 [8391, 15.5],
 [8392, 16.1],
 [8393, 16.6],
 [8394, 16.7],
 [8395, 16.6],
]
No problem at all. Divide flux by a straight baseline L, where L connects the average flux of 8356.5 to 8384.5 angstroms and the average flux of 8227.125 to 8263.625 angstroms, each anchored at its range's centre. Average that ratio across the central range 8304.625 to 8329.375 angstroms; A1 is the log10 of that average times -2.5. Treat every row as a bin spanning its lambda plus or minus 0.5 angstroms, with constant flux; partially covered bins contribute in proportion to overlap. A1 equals 0.04 mag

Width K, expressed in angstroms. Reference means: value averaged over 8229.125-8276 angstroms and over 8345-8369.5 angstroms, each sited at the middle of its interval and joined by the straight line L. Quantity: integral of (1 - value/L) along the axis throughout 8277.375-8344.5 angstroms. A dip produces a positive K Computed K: 0.7 angstroms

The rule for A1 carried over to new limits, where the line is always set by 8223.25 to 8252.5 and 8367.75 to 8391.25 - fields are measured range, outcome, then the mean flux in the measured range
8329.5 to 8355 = 0.024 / 16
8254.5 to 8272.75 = -0.028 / 17.2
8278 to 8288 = -0.039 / 17.3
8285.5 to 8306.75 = 0.024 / 16.2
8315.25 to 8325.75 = 0.033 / 16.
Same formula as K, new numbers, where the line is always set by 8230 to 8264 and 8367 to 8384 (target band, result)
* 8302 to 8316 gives 0.5 angstroms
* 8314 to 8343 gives 0.8 angstroms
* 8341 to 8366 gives 0.8 angstroms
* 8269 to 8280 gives -0.3 angstroms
